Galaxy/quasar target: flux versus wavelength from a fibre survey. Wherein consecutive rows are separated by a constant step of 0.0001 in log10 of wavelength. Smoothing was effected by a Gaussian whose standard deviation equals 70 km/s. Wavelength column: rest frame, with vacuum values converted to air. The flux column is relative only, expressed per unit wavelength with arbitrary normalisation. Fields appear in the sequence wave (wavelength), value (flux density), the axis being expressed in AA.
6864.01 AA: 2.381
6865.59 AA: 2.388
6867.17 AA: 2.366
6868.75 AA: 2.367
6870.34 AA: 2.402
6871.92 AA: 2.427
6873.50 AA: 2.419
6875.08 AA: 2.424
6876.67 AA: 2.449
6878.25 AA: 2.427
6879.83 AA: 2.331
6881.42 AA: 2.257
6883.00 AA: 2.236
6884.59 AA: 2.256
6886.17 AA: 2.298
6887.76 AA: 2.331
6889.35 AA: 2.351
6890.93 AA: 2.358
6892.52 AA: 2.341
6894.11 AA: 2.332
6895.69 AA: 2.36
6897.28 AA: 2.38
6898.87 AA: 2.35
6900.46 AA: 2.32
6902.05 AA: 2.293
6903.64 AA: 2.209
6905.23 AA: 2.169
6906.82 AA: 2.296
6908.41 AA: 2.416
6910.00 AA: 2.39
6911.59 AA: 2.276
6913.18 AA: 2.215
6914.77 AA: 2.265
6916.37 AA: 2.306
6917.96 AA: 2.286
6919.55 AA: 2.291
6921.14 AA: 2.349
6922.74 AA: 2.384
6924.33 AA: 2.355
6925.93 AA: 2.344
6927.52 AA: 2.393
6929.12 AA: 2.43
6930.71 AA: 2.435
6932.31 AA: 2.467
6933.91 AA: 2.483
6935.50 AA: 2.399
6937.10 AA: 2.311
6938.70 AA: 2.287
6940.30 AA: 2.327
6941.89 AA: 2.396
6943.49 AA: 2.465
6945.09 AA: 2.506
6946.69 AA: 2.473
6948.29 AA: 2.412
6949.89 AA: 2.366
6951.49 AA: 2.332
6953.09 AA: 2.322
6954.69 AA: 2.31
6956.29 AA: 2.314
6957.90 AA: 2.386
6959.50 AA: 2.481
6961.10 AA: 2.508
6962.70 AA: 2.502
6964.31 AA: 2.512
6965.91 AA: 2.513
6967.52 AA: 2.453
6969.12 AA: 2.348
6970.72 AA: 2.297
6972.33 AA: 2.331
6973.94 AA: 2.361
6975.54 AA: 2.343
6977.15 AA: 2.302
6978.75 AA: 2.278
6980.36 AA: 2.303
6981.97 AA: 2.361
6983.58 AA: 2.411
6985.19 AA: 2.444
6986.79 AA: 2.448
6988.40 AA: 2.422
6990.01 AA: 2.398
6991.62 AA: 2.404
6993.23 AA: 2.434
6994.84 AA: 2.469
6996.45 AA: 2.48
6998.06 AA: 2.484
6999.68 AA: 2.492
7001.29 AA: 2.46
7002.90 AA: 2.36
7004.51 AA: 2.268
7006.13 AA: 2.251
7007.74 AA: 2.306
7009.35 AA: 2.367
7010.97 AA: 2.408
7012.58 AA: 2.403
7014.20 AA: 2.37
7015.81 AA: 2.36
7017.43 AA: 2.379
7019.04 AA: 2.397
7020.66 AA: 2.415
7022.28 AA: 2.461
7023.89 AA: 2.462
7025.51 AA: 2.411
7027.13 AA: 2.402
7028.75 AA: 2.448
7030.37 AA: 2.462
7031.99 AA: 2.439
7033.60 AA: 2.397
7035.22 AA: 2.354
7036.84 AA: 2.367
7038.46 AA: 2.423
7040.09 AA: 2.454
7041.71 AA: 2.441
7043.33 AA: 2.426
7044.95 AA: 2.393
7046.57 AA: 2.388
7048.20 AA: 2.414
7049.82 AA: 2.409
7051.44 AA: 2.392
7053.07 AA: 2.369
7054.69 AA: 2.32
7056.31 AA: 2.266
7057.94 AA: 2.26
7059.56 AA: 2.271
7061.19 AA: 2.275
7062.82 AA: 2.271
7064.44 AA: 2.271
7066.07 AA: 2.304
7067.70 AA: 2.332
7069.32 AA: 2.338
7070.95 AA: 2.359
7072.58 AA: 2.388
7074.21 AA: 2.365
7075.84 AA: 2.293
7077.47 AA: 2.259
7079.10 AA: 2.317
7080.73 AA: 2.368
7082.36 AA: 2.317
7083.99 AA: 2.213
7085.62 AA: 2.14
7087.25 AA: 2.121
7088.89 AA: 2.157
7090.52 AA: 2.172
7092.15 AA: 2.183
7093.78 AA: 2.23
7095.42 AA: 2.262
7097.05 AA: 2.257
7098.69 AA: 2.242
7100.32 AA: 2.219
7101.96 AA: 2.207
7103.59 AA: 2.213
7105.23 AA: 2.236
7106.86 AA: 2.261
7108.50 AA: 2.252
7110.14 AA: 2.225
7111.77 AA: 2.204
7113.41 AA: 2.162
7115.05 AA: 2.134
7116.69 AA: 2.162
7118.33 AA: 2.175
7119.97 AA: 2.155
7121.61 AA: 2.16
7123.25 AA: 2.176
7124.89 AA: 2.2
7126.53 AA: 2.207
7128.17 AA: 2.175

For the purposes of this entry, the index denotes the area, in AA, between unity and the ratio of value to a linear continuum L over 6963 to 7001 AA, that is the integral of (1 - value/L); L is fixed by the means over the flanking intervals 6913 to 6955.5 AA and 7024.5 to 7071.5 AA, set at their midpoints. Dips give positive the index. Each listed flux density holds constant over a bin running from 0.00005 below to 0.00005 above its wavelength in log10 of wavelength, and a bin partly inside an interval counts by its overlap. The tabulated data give -0.60 AA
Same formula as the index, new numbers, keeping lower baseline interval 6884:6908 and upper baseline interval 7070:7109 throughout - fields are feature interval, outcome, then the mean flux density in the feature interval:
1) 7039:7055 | -1.0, 2.4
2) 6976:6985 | -0.2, 2.34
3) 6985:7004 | -1.3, 2.44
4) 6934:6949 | -0.7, 2.4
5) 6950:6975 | -1.2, 2.4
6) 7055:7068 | -0.1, 2.28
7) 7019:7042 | -1.5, 2.42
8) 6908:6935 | -0.6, 2.36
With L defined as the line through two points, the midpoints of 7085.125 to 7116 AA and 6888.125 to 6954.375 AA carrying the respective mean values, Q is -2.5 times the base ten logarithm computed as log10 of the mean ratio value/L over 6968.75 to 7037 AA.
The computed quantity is -0.05 mag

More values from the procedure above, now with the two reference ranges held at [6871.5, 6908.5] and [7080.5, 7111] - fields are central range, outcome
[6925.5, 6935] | -0.05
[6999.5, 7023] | -0.05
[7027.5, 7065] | -0.06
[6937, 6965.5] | -0.05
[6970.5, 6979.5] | -0.02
